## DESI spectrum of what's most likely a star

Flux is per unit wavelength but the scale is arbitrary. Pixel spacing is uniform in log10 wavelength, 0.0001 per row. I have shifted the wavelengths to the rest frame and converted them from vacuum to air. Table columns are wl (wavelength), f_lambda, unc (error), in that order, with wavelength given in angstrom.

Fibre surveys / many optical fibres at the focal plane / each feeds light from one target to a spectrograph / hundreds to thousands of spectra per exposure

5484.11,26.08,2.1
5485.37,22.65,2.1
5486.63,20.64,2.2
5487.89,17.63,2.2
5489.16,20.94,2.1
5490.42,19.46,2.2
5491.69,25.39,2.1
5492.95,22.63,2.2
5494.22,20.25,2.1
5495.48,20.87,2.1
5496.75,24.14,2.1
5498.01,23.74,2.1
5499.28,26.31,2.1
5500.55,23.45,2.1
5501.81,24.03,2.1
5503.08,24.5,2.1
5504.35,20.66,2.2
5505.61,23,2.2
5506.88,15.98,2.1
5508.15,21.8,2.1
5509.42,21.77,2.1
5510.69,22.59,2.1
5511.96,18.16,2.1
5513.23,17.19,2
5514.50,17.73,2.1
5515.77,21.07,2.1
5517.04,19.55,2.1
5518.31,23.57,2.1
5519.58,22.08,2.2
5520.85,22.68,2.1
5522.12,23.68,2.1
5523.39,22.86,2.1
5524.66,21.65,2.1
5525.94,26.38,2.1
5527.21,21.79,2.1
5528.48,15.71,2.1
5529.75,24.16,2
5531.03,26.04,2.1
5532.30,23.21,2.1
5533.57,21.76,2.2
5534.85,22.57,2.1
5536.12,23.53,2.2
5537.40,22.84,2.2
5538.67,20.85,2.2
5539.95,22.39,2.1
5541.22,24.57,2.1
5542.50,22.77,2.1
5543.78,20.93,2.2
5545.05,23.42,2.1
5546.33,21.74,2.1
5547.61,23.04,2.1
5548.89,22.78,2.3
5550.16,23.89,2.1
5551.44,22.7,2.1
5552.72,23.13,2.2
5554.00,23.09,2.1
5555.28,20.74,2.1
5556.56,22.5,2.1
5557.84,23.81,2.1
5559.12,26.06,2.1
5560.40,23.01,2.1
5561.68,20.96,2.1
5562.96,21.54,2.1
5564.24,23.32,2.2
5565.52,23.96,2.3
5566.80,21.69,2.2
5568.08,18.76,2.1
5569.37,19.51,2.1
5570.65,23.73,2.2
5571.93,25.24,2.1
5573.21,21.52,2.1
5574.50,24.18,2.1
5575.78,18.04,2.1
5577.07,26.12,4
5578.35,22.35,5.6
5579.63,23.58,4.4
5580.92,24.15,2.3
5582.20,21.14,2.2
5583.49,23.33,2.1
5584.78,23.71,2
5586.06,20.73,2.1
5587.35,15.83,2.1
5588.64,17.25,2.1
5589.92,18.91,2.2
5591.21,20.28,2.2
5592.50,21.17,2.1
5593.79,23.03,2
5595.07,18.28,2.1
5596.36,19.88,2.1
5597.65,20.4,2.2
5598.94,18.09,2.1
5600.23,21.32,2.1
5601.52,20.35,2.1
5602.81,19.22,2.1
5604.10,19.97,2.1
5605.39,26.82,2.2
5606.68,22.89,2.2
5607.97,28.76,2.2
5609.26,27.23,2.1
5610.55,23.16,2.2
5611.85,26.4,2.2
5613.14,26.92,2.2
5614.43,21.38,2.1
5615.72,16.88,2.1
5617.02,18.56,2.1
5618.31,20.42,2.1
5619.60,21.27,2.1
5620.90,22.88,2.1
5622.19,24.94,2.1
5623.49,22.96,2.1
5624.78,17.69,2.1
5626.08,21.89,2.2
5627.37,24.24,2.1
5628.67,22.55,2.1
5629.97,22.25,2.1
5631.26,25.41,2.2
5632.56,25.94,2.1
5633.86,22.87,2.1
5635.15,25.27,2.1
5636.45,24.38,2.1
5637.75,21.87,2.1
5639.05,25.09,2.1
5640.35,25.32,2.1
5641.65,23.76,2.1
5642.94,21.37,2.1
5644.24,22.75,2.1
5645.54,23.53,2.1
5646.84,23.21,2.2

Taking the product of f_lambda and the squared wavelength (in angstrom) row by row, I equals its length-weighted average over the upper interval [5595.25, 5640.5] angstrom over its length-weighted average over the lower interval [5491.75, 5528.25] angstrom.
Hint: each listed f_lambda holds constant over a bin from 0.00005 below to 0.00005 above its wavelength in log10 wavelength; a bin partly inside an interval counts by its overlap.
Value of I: 1.1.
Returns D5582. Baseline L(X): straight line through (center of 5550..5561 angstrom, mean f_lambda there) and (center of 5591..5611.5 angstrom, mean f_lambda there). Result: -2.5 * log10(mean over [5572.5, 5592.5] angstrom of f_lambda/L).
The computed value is 0.05 mag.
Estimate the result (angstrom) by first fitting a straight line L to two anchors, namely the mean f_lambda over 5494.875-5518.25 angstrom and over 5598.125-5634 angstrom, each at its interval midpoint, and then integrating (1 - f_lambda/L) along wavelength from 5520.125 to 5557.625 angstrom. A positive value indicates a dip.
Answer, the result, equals -1.4 angstrom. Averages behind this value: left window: 21.5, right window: 22.6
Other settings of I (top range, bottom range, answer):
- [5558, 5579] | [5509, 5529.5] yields 1.08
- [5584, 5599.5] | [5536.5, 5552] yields 0.89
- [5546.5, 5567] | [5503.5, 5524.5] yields 1.11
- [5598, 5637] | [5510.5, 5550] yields 1.06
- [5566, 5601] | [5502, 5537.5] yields 1.00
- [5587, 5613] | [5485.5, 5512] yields 1.02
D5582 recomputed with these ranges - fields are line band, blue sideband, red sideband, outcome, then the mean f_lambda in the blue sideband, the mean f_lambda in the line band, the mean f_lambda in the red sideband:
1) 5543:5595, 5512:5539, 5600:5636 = 0.013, 21.9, 22.1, 22.9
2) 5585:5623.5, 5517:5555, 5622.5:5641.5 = 0.081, 22.7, 21.5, 23.4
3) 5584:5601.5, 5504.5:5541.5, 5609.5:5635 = 0.126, 21.7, 20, 22.7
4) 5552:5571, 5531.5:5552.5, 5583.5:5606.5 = -0.023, 22.7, 22.4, 20.4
